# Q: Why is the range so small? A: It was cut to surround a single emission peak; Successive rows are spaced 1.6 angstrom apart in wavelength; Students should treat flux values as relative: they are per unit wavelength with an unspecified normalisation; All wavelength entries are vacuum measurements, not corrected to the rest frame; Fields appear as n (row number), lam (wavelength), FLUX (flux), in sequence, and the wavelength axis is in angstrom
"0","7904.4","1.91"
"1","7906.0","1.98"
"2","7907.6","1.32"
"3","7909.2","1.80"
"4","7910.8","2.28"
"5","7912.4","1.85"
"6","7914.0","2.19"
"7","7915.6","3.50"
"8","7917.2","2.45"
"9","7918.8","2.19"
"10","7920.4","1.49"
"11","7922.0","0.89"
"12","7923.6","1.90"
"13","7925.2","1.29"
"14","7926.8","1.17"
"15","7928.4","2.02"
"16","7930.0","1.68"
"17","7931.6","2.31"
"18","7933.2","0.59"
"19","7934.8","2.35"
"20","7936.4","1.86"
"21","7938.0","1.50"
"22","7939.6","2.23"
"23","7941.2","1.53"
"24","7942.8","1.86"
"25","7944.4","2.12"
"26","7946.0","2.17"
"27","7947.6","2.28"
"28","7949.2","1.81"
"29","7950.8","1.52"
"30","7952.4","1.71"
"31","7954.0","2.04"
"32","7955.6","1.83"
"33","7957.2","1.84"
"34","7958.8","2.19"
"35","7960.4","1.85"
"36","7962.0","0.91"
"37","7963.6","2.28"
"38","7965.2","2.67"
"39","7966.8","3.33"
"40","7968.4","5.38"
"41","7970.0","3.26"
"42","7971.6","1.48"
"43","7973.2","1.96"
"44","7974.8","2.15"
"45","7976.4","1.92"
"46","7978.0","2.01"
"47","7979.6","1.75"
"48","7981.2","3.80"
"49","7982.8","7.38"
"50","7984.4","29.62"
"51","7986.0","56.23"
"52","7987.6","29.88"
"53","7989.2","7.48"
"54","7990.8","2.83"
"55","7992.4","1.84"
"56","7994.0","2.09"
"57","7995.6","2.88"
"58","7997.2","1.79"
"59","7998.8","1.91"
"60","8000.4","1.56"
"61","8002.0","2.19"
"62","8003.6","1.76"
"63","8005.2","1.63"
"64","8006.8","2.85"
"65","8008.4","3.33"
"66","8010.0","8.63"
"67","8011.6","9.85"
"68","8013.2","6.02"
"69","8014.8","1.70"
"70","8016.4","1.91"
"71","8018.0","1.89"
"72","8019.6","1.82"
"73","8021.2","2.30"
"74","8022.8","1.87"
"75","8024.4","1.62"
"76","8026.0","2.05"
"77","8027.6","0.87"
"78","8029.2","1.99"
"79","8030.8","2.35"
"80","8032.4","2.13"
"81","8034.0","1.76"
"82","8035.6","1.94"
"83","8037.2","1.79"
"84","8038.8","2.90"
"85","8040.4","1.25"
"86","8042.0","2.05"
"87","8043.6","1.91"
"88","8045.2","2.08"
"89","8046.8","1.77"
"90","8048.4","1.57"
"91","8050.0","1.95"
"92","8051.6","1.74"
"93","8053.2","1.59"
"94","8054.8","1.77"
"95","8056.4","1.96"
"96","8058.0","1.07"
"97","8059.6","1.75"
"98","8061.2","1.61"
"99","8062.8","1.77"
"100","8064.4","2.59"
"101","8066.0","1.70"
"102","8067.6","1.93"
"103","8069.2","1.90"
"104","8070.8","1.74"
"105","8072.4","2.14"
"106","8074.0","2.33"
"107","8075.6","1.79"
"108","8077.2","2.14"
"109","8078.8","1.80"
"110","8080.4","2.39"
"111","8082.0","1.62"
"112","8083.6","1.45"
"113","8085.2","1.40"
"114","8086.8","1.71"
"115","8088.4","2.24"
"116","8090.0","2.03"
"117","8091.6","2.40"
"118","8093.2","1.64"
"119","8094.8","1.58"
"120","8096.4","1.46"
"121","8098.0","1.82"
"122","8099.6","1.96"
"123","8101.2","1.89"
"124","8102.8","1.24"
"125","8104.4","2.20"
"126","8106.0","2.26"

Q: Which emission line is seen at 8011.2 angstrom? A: [N II] 6583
